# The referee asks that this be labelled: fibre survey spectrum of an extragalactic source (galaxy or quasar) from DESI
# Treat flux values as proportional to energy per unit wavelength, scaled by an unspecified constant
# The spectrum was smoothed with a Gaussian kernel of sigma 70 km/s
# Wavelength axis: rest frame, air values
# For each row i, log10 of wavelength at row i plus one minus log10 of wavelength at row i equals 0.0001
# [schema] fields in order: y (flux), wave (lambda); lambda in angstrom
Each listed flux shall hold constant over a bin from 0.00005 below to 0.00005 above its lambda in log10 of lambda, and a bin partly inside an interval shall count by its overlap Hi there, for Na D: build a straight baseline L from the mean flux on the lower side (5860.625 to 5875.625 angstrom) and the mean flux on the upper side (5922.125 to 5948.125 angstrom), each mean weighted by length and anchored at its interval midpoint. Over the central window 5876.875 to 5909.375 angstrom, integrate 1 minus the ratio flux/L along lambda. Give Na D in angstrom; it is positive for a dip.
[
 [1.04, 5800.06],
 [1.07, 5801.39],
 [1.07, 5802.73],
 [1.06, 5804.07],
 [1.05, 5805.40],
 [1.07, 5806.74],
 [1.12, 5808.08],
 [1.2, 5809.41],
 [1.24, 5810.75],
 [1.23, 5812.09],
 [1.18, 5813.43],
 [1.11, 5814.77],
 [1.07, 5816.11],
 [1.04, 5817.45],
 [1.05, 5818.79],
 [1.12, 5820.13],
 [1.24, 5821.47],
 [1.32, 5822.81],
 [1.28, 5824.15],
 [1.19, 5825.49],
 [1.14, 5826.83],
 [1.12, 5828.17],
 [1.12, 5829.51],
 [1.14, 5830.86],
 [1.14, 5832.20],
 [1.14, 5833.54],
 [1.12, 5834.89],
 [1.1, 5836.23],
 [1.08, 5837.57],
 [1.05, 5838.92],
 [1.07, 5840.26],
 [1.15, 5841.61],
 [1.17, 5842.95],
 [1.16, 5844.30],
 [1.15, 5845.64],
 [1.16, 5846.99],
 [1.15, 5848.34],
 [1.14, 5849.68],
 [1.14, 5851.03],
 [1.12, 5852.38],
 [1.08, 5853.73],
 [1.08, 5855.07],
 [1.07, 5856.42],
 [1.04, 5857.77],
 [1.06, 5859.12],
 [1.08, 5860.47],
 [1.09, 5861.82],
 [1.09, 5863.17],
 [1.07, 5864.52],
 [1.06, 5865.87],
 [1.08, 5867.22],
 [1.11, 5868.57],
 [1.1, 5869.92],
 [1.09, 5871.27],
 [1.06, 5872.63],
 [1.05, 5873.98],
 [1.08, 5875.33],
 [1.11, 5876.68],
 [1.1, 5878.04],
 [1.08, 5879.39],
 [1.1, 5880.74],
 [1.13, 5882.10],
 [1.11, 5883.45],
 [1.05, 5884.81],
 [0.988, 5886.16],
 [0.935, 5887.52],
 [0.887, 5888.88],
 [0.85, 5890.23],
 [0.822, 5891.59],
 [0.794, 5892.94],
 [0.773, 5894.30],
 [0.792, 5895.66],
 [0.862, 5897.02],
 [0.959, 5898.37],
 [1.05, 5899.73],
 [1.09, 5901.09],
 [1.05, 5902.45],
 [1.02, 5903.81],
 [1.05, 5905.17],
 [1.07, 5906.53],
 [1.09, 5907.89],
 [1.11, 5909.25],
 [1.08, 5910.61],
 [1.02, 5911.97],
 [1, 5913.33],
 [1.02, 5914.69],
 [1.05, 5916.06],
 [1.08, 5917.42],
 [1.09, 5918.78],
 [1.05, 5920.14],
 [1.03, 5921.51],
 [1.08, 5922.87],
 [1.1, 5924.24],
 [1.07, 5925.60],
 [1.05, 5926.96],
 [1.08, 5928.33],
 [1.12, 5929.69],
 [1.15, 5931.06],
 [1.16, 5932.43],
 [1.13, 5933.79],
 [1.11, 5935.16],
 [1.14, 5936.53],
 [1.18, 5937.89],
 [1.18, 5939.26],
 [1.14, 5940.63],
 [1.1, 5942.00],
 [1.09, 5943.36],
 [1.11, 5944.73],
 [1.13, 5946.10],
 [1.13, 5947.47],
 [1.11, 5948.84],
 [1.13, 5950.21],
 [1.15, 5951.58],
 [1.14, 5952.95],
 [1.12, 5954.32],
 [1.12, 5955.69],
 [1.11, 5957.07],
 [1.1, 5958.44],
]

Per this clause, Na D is 3.1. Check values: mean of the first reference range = 1.08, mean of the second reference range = 1.12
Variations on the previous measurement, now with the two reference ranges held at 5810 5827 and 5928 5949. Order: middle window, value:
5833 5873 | 2.0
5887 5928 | 5.1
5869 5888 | 1.3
